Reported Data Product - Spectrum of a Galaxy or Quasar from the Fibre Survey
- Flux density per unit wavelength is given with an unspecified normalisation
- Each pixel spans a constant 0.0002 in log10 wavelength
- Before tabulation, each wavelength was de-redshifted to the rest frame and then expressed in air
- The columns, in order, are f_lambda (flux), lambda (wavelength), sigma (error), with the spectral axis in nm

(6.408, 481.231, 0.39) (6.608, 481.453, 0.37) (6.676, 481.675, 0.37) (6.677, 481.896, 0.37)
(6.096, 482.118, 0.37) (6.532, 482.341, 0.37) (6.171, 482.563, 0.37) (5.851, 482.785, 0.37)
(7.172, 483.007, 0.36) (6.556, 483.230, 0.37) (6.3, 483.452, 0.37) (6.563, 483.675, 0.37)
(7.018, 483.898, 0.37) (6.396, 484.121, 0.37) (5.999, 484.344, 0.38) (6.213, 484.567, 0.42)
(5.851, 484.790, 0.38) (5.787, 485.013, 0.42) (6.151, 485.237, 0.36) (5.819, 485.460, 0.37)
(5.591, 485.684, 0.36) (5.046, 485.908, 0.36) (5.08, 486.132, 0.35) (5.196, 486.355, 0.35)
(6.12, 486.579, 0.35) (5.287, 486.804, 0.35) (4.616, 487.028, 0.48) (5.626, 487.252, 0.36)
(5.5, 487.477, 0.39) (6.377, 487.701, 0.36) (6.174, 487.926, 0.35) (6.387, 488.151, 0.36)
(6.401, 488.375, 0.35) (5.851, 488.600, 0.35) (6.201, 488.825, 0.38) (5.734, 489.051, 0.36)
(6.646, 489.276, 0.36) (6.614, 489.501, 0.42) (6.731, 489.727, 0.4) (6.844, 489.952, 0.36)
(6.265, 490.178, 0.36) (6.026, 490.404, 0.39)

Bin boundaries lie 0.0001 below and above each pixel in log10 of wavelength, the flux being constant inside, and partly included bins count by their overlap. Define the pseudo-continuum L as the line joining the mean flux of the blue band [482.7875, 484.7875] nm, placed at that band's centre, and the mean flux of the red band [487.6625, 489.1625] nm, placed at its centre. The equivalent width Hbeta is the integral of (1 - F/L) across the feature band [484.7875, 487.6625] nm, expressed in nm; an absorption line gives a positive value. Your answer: 0.352 nm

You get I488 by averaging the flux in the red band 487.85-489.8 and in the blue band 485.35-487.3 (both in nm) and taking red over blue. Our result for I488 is 1.17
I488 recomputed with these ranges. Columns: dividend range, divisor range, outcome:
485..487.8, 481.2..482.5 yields 0.85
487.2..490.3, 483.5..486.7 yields 1.06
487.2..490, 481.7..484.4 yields 0.97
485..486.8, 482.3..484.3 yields 0.86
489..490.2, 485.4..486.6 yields 1.21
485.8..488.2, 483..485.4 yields 0.88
